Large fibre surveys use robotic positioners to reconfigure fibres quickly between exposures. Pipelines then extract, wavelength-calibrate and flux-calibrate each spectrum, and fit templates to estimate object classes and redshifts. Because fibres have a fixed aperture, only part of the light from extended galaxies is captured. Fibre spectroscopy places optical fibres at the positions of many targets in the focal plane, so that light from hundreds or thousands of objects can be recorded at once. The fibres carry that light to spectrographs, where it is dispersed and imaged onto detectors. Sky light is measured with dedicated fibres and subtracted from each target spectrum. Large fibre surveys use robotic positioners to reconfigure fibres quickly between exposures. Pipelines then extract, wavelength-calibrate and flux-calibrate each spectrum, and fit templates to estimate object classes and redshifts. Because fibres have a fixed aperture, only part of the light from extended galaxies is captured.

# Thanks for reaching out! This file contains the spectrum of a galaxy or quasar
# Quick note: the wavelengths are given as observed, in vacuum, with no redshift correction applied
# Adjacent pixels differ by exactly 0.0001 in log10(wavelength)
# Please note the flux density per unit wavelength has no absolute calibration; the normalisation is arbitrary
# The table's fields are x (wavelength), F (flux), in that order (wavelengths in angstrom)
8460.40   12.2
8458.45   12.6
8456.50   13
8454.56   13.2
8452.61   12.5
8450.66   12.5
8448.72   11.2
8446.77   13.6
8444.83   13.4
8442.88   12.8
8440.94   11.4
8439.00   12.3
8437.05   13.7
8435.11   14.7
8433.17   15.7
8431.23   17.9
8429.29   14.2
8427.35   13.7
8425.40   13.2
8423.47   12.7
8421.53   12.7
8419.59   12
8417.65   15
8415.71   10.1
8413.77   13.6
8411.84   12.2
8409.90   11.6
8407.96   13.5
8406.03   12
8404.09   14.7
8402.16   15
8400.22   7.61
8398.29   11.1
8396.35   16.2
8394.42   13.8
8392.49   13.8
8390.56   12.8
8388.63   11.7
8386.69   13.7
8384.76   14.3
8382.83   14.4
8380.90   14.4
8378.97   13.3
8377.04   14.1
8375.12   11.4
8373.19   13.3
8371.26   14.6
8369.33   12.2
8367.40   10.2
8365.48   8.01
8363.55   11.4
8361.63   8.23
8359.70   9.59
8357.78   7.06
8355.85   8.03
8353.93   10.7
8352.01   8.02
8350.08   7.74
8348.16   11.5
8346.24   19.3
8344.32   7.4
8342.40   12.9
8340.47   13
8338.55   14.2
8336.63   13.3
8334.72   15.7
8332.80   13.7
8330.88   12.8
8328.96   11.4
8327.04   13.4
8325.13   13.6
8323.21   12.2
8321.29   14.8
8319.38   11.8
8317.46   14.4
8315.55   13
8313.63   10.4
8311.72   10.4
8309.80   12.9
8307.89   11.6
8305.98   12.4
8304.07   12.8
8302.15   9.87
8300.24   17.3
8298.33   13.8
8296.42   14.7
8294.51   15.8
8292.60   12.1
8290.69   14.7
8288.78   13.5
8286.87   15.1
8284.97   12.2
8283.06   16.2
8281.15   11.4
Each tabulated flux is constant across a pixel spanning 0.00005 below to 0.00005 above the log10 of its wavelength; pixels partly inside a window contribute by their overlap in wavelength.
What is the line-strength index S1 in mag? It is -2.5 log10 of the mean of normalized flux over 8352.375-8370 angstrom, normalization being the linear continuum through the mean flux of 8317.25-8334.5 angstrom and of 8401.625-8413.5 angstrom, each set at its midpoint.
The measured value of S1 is 0.36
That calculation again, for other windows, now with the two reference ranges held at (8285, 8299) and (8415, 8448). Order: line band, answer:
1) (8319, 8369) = 0.20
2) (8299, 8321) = 0.12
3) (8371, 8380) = 0.04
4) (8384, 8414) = 0.06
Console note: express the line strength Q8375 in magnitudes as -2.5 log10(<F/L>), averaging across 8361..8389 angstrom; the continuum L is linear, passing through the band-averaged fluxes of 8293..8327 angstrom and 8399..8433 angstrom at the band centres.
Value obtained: 0.06 mag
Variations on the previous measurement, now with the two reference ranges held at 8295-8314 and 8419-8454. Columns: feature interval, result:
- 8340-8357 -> 0.193 mag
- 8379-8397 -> -0.056 mag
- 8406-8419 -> 0.055 mag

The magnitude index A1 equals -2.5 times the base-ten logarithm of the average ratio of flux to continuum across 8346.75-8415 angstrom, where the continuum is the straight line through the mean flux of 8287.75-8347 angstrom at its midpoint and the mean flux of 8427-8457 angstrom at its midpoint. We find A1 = 0.122 mag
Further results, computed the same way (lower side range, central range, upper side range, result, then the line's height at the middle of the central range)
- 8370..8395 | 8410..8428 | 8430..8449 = 0.078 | 13.7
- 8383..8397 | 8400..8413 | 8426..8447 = 0.094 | 13.8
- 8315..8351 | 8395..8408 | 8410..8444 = 0.033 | 13.3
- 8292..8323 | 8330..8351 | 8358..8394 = -0.022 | 12.6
